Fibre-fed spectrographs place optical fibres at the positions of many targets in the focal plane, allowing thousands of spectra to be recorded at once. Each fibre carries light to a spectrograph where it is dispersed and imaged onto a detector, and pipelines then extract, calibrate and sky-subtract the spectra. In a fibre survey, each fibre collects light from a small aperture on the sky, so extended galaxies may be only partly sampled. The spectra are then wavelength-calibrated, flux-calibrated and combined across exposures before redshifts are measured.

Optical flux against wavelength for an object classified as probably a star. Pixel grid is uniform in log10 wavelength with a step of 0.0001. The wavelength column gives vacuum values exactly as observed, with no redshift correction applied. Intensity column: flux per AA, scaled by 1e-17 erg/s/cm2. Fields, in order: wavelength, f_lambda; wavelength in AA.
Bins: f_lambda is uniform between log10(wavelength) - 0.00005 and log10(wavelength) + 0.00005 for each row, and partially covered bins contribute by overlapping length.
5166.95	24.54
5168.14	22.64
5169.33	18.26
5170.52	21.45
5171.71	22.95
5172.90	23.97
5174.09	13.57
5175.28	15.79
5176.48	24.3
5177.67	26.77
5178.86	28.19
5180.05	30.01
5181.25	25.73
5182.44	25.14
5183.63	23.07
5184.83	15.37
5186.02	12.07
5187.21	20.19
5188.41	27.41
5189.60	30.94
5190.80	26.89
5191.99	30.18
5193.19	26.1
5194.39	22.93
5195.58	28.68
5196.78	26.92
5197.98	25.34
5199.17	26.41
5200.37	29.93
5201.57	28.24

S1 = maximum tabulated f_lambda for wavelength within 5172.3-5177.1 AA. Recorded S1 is 24.3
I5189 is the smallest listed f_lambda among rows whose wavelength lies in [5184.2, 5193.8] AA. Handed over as 12.07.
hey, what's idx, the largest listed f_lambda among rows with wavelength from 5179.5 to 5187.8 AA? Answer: 30.01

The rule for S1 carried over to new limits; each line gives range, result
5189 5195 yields 30.94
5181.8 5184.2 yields 25.14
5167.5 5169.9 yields 22.64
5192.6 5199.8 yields 28.68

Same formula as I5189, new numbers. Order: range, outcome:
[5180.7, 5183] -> 25.14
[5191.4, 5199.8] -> 22.93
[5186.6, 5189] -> 20.19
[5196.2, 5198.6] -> 25.34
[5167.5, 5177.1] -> 13.57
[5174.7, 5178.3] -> 15.79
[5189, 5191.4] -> 26.89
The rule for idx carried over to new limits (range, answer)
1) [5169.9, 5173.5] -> 23.97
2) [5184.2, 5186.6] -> 15.37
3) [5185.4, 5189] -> 27.41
